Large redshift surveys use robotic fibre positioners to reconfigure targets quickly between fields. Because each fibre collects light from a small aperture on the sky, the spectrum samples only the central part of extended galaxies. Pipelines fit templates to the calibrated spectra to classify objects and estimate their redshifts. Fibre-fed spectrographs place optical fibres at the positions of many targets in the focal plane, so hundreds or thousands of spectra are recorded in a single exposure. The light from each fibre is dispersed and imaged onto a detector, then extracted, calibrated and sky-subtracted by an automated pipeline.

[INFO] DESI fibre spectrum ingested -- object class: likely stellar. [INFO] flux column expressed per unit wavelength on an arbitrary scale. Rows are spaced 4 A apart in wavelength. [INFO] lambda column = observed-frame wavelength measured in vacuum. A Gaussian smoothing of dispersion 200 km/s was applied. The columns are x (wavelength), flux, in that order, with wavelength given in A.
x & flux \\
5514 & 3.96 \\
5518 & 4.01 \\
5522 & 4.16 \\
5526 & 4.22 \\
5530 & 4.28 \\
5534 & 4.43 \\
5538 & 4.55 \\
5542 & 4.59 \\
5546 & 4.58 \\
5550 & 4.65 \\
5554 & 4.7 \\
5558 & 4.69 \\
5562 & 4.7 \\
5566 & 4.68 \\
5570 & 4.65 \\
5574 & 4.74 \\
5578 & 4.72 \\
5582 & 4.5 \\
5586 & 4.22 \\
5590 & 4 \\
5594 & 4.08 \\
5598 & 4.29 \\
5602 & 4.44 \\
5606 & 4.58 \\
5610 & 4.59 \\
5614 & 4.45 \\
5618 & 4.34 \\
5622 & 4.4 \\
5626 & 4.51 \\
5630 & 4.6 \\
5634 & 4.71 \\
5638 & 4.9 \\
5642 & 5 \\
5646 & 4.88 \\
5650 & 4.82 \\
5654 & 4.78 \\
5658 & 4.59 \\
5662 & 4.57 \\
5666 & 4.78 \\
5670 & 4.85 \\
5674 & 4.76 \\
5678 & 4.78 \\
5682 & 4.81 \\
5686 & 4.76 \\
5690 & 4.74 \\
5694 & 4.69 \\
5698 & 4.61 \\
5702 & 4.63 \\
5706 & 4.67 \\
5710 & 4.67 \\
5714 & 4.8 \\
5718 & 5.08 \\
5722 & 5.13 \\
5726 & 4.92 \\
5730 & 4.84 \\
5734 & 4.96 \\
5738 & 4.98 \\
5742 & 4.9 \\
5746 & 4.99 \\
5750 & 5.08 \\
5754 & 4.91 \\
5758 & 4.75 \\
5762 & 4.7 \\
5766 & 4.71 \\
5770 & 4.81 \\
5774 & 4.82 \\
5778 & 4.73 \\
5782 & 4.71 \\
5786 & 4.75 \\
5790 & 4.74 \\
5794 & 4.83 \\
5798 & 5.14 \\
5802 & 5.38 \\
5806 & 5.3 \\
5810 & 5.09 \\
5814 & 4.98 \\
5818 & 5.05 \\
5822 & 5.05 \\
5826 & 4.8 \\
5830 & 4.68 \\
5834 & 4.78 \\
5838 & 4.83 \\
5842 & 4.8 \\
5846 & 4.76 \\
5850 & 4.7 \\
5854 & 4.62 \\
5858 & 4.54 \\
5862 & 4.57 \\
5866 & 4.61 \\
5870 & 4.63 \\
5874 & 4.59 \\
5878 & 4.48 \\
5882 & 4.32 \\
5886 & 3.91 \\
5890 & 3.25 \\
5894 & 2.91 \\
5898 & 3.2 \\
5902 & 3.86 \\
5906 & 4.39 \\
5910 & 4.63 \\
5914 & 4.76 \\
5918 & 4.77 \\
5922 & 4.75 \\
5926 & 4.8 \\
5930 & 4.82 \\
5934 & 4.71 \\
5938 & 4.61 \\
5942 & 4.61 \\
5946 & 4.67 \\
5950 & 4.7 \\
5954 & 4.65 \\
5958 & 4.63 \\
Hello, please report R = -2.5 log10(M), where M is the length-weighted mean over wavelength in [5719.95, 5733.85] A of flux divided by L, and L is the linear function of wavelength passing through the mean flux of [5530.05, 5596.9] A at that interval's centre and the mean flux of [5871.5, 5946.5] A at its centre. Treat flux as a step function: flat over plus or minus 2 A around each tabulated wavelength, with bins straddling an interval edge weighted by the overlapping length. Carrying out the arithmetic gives -0.13 mag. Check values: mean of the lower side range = 4.52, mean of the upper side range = 4.31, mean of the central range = 4.96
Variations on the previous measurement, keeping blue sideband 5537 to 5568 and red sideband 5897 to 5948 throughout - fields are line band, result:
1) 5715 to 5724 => -0.11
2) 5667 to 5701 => -0.03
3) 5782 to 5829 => -0.10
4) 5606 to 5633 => 0.03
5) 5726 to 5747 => -0.08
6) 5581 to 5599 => 0.11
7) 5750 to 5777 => -0.05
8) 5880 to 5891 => 0.17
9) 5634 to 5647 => -0.06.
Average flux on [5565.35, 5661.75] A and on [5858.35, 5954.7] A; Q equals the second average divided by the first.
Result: 1.0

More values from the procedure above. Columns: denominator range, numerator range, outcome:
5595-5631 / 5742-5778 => 1.09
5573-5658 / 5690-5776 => 1.06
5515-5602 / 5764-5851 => 1.10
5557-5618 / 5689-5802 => 1.08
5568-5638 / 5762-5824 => 1.10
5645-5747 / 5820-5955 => 0.93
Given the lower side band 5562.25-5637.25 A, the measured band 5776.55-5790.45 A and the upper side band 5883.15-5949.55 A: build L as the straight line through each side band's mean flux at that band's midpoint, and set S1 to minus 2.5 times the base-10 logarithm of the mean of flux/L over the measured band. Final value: -0.08 mag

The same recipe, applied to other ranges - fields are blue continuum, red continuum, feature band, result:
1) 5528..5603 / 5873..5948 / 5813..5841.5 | -0.12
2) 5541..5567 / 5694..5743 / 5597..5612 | 0.05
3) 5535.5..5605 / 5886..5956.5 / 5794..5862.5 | -0.12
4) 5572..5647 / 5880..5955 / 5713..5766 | -0.11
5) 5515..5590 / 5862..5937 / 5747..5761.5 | -0.12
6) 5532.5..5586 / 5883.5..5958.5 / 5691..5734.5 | -0.07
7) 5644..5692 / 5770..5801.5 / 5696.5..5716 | 0.03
